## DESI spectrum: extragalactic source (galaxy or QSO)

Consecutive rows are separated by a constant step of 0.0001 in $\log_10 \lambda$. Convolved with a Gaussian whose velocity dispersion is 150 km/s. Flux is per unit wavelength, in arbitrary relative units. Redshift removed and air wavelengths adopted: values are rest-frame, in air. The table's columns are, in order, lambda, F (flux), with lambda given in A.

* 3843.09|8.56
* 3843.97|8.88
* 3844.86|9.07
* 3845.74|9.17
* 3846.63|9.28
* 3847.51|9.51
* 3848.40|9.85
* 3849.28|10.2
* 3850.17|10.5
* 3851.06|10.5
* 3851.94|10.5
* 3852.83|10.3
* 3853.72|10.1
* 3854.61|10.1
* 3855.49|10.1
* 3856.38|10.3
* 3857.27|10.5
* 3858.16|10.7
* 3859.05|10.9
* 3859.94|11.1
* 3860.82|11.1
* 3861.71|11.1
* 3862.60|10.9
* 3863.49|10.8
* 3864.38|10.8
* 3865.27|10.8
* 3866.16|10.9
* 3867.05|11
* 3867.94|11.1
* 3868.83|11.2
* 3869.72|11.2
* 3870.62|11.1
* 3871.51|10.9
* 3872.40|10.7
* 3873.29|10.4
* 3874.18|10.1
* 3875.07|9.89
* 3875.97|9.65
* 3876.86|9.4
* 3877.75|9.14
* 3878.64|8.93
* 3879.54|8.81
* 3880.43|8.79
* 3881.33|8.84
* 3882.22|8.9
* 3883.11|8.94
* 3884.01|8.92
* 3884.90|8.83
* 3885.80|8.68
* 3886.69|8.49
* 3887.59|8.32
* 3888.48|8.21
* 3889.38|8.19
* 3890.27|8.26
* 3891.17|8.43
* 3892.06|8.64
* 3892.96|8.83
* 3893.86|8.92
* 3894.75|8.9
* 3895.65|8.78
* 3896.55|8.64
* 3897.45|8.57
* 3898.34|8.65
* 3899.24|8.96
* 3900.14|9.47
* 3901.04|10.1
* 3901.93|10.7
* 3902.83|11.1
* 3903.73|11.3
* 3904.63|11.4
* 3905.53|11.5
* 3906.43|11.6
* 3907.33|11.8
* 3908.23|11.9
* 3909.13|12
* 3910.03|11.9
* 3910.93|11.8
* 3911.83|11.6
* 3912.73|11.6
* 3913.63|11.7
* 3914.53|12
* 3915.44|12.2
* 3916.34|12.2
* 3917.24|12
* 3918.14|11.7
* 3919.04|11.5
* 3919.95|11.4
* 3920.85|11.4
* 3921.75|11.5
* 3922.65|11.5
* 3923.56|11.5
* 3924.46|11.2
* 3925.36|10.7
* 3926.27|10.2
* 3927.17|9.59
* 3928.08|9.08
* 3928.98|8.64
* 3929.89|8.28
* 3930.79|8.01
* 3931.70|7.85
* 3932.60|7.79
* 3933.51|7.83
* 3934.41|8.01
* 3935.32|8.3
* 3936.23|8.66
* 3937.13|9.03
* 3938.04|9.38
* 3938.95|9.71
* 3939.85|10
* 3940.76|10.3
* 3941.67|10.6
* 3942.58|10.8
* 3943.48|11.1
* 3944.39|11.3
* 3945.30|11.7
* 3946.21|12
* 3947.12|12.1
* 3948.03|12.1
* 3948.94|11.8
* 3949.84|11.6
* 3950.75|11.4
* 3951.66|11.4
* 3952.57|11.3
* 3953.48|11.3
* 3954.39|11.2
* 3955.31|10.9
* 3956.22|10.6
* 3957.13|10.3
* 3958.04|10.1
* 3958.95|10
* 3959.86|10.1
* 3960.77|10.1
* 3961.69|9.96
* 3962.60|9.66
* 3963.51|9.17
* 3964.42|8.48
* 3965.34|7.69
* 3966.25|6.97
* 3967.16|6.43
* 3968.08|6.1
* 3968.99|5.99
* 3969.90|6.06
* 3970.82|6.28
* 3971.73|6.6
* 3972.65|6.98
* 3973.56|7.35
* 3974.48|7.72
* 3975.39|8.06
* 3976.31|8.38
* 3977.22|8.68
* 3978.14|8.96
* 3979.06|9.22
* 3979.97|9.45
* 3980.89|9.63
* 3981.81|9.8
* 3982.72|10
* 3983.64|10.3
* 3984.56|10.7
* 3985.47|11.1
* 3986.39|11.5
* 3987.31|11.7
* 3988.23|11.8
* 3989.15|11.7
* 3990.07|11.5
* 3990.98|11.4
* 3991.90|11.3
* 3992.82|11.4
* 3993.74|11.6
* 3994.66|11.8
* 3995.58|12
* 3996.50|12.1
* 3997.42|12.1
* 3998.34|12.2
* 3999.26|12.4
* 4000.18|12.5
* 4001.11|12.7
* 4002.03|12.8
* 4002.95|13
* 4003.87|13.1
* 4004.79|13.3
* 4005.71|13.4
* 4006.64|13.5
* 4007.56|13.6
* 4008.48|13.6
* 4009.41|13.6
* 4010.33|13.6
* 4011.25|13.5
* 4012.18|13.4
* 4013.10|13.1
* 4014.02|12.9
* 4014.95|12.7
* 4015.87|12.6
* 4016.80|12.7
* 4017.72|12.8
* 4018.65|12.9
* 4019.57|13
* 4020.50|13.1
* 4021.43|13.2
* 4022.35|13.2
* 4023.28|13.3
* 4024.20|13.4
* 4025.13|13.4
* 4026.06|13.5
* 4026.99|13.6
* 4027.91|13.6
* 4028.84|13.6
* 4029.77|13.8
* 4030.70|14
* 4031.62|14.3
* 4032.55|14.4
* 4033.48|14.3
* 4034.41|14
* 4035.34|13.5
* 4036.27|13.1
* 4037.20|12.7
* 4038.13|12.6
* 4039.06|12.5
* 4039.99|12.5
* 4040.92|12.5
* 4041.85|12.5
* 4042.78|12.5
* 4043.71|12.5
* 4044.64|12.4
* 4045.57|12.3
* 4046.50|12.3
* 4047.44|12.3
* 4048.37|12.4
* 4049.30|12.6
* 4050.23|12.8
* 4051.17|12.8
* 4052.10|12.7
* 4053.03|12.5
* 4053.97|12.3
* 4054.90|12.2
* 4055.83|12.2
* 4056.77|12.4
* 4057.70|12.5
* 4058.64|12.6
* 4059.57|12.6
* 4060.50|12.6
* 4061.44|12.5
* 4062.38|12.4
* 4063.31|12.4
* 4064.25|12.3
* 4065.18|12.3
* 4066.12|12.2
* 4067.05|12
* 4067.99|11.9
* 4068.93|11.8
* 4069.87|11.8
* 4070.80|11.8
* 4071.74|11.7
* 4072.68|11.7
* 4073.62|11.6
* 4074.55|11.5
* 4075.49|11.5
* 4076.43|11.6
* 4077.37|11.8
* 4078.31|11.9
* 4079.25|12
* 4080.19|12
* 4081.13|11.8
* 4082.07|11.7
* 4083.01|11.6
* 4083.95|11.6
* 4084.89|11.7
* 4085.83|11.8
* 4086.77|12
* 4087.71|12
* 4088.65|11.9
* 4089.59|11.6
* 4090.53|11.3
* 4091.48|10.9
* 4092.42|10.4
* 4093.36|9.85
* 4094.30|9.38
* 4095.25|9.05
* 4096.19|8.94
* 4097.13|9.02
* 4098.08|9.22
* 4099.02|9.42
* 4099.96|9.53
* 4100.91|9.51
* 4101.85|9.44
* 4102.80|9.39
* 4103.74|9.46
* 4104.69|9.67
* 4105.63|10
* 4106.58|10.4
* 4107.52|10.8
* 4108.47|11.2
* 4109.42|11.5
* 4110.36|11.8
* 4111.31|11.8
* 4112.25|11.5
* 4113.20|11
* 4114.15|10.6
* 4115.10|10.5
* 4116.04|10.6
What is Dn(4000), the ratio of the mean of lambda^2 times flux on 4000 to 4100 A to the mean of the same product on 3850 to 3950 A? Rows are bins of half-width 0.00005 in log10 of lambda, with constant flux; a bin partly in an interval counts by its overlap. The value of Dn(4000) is 1.30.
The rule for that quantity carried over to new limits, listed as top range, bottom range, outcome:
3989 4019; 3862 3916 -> 1.33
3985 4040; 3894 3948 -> 1.29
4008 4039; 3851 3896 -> 1.47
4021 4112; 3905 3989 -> 1.26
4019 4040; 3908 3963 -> 1.33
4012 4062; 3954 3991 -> 1.45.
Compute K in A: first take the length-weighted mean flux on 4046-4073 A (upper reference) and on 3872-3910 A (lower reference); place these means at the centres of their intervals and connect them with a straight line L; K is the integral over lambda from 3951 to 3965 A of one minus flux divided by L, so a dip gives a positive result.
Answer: 0.5 A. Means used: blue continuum 9.56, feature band 10.3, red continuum 12.3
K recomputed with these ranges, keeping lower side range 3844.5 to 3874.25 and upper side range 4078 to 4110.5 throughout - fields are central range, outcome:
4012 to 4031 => -4.7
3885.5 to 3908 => 2.2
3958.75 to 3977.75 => 4.8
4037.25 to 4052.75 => -2.8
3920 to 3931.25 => 0.4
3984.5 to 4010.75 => -4.3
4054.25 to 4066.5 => -2.0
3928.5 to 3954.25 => 1.1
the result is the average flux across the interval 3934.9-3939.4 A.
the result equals 9.02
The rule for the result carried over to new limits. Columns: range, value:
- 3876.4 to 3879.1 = 9.16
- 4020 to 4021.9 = 13.1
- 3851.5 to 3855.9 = 10.2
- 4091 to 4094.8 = 10.1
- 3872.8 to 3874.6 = 10.3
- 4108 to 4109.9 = 11.4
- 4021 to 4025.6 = 13.3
